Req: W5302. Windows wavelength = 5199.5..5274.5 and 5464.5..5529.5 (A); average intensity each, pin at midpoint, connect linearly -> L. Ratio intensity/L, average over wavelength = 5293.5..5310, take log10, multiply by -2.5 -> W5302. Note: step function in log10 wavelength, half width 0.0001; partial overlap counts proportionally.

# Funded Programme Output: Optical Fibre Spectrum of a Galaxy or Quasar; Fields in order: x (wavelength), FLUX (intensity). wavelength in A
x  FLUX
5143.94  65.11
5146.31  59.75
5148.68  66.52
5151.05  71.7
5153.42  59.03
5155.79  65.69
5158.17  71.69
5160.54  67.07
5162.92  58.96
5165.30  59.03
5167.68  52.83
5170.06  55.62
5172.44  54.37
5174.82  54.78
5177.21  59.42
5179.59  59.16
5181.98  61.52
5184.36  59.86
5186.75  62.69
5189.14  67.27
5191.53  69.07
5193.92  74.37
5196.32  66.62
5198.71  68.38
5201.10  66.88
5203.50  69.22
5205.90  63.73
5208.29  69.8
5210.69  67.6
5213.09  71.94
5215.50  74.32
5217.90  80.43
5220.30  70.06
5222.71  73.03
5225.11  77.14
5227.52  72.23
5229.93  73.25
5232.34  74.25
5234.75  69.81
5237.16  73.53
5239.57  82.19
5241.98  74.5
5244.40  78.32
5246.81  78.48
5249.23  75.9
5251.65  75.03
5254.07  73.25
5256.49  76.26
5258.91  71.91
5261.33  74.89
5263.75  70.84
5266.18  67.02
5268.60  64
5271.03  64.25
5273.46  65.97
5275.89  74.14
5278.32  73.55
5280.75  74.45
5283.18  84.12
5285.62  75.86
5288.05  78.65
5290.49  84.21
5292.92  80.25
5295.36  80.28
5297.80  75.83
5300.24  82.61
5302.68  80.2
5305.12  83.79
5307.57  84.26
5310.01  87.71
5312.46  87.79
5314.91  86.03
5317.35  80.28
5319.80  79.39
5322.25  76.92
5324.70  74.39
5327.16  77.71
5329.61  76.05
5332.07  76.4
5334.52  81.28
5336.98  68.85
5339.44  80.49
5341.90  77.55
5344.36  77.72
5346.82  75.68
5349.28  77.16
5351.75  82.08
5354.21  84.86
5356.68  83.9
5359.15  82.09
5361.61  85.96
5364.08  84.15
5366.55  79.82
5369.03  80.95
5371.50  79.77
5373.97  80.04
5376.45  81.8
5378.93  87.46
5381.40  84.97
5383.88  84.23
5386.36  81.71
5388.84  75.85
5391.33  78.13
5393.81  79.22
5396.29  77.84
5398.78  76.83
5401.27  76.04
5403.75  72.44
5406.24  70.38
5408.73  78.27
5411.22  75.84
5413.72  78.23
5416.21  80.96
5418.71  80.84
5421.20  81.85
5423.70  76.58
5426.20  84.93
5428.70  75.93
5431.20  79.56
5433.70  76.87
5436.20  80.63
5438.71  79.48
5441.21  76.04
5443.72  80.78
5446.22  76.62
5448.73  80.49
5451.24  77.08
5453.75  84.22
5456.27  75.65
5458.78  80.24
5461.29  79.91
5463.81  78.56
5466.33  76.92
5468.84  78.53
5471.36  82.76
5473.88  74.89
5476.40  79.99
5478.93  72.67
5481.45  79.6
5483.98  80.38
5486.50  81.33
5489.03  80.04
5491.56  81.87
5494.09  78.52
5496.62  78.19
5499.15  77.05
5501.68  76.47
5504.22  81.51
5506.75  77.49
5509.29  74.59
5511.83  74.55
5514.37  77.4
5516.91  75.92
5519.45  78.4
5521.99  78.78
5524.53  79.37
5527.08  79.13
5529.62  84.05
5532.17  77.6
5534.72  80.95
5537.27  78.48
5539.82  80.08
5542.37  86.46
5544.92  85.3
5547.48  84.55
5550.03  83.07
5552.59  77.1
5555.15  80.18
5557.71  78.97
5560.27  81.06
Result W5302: -0.11 mag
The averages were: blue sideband 72.3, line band 81.6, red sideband 78.4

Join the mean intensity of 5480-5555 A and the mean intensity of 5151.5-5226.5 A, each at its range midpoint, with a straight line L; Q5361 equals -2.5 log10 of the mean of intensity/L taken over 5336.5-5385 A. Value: -0.12 mag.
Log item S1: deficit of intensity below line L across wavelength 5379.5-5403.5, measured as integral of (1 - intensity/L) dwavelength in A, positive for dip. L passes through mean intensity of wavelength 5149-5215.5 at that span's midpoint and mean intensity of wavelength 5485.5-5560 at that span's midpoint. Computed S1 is -1.9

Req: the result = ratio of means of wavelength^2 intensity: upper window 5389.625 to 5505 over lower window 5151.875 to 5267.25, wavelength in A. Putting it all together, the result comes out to 1.25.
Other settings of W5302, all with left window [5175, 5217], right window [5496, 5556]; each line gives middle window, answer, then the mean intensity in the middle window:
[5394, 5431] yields -0.039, 77.7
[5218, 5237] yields -0.087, 73.3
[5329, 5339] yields -0.061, 76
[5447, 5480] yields -0.023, 78.6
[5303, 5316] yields -0.203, 85.5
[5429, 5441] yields -0.039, 78.6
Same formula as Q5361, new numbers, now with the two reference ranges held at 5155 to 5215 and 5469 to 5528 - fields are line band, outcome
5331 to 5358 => -0.11 mag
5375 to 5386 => -0.16 mag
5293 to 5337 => -0.15 mag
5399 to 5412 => -0.01 mag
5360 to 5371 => -0.14 mag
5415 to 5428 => -0.08 mag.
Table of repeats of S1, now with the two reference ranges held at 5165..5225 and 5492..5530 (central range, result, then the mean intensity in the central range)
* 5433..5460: -1.23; 79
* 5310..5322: -2.20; 83.3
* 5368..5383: -2.03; 82.6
